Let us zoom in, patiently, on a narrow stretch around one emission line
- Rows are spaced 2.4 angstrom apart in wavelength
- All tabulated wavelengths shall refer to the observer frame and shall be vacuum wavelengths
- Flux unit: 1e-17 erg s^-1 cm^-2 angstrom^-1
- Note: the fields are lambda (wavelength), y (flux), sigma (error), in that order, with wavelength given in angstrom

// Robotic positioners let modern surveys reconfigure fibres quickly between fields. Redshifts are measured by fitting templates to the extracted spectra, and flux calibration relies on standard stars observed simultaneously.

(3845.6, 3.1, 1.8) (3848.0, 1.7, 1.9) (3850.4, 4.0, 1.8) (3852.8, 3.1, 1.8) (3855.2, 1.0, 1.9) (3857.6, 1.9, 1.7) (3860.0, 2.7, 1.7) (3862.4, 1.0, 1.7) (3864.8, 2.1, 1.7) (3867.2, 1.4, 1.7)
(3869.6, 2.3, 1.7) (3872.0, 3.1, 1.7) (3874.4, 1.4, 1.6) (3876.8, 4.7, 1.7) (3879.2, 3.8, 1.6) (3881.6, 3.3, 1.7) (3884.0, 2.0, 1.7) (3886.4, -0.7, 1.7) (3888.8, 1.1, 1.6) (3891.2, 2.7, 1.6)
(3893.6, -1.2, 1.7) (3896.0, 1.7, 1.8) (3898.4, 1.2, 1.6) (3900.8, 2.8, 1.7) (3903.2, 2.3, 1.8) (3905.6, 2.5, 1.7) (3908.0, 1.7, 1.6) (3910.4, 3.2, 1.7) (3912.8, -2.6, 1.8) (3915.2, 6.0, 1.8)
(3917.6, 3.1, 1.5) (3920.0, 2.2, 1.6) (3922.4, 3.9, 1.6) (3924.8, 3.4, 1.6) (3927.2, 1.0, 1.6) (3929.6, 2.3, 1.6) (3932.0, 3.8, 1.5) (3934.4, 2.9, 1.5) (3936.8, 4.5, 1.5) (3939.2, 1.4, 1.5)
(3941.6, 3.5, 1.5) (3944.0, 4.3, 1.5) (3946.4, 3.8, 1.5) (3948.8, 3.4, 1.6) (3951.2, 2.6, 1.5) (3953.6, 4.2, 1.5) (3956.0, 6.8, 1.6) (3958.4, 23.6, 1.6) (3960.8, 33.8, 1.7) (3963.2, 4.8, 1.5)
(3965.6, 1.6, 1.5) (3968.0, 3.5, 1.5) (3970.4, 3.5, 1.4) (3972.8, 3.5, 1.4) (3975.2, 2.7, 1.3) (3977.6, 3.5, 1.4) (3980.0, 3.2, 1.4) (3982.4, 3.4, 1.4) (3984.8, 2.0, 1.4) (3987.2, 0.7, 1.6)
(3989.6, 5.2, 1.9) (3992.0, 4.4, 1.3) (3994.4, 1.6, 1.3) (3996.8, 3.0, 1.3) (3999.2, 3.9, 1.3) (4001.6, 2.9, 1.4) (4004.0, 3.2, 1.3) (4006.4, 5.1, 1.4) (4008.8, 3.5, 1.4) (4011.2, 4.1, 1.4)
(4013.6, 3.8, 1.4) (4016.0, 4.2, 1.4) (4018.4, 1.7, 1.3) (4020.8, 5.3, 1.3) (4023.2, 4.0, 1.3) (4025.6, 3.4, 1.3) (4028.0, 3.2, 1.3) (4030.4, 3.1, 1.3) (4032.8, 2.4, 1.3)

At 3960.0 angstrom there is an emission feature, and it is [O II]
